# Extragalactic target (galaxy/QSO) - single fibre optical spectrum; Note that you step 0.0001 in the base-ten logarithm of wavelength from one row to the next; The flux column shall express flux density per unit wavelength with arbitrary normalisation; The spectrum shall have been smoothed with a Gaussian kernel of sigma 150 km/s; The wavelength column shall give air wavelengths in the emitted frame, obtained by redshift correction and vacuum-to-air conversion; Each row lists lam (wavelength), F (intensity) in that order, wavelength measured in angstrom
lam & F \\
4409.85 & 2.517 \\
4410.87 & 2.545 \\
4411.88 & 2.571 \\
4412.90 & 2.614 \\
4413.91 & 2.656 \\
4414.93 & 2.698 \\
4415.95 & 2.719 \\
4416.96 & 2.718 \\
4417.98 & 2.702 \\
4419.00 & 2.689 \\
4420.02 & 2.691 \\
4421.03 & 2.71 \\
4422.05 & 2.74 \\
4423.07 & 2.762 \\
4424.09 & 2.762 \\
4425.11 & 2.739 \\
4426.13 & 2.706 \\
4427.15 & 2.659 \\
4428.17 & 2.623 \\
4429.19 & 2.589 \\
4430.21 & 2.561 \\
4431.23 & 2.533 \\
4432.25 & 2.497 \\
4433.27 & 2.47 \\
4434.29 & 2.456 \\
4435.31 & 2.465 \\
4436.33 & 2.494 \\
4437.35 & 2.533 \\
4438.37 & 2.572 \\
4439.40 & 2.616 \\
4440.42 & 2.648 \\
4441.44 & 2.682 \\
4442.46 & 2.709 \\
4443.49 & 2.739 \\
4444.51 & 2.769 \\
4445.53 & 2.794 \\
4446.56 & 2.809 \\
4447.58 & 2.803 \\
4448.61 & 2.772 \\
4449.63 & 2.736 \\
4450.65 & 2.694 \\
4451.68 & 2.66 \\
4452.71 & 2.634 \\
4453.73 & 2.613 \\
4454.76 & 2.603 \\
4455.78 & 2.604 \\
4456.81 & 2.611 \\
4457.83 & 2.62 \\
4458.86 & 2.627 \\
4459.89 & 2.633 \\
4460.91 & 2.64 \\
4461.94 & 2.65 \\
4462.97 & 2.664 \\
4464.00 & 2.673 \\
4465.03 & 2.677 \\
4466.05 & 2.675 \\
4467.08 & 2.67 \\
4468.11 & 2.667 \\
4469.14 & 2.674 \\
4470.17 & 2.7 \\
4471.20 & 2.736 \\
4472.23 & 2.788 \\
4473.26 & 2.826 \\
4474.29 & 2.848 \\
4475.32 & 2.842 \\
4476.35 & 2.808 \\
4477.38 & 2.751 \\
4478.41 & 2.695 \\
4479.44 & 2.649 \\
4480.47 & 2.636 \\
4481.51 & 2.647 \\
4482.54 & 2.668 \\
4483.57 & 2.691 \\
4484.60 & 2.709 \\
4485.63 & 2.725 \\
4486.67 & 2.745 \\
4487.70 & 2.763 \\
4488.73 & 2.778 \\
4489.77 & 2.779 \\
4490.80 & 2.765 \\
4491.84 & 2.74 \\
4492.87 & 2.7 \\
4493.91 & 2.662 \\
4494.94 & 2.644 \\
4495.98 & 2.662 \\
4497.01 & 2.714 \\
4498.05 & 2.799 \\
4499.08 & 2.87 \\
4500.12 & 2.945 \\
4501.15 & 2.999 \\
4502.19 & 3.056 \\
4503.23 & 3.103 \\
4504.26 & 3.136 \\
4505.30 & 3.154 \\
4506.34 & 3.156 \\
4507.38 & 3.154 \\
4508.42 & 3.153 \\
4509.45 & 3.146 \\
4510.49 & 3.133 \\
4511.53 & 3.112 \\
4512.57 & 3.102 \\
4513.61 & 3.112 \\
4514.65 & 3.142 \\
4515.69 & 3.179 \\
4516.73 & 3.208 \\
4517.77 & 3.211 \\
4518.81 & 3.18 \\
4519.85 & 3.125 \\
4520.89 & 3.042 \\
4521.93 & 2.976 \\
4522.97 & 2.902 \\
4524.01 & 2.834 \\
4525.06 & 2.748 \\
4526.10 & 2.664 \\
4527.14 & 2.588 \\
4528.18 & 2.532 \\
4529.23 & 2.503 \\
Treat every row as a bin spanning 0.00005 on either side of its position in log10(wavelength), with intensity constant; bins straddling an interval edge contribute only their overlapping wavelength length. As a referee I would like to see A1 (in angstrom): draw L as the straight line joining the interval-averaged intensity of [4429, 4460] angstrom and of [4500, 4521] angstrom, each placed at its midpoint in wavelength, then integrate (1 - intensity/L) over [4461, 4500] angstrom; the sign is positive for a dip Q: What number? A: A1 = 2.4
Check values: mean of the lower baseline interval 2.63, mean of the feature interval 2.72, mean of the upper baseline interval 3.13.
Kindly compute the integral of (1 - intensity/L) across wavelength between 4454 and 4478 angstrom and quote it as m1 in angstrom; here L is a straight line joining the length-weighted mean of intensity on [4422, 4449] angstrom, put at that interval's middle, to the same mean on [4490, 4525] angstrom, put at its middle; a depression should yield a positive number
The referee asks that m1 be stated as 0.8 angstrom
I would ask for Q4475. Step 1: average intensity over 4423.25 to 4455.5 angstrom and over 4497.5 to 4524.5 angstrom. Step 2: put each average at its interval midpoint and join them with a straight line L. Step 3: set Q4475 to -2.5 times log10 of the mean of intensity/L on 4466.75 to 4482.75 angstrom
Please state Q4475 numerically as 0.05 mag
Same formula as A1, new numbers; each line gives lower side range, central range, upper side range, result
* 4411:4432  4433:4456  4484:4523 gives 0.8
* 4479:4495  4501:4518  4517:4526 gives -1.4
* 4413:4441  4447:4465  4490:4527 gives 0.6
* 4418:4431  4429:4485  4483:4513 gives 2.3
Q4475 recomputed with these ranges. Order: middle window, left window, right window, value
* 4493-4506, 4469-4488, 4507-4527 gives 0.01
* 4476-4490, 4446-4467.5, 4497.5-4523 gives 0.06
